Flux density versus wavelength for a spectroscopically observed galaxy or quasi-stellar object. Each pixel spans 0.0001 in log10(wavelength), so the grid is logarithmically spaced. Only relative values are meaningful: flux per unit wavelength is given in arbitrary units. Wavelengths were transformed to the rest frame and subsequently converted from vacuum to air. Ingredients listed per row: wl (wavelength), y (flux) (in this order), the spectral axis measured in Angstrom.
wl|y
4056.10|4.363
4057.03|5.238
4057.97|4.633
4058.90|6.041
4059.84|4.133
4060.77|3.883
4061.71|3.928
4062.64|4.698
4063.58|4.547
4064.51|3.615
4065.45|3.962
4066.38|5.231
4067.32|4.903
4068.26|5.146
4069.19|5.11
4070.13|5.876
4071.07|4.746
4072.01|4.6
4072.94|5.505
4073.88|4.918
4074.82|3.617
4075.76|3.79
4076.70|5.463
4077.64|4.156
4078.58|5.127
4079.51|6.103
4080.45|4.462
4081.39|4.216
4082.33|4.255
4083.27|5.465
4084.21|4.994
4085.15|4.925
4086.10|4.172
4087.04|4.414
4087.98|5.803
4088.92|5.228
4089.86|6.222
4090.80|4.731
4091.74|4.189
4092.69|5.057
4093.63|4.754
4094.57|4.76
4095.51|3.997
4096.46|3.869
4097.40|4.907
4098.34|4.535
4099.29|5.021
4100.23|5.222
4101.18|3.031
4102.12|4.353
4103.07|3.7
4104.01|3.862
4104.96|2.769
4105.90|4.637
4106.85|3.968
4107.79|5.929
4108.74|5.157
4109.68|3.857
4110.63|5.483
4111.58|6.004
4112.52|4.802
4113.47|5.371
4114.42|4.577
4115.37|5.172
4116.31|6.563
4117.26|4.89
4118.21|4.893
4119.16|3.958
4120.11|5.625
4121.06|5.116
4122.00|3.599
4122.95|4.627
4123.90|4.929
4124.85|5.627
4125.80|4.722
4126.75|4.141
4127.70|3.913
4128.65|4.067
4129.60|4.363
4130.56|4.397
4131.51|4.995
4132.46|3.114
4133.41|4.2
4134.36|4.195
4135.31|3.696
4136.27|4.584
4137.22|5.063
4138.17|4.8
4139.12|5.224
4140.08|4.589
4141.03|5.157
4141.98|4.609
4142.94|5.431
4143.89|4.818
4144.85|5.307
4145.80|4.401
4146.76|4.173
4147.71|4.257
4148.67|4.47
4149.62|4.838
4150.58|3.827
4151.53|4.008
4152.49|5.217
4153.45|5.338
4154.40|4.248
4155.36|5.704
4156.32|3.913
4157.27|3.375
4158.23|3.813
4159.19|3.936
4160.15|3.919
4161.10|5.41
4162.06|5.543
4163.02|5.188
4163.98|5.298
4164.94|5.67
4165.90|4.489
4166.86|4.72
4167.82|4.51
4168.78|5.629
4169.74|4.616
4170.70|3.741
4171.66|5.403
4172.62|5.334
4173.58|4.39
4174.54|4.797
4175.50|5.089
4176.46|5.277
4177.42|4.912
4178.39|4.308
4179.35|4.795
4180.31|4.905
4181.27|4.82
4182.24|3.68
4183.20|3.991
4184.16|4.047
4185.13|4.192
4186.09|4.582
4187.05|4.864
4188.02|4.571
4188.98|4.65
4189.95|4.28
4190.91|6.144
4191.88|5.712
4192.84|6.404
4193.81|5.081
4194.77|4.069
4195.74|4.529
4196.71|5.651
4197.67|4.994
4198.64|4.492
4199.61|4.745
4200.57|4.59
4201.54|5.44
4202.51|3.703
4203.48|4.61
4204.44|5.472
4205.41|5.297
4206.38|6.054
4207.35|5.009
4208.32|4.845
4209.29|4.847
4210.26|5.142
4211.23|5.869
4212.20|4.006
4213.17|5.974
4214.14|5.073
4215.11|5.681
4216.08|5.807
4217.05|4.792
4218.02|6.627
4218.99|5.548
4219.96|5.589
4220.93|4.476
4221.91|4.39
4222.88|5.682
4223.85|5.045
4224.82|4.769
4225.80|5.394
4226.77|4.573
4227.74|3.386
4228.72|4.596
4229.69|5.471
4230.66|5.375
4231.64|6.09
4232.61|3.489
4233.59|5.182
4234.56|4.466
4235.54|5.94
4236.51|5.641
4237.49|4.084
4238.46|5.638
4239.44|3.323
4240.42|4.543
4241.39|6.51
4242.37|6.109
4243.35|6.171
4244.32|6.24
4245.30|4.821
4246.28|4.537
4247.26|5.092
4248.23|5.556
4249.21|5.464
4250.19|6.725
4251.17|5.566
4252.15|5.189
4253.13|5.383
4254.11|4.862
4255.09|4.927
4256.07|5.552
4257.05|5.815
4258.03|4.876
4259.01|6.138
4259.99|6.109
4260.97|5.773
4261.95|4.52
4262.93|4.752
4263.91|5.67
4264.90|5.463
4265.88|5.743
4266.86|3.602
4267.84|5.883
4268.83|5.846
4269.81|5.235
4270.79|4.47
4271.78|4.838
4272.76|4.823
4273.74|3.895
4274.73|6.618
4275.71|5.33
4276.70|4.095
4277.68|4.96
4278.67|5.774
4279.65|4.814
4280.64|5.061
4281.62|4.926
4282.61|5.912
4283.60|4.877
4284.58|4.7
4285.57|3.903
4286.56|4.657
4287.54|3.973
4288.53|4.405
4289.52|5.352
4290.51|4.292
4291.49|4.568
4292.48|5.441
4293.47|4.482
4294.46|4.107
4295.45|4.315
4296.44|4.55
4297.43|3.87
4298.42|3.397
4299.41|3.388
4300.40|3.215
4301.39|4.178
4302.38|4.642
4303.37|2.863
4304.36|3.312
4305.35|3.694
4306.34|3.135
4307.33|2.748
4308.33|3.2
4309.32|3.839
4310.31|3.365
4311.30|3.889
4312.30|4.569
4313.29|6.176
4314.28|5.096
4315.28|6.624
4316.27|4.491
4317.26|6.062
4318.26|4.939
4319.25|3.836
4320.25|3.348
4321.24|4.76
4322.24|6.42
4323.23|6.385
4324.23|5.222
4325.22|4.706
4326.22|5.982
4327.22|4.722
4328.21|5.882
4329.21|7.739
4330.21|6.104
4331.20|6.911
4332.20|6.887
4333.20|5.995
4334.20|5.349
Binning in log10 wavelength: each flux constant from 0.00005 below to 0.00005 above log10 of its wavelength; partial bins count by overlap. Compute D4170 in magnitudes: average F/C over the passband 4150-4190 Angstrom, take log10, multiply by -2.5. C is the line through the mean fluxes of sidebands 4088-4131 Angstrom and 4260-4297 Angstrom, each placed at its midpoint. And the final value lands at 0.03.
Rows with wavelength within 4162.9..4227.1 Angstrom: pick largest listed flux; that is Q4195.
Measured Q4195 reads 6.627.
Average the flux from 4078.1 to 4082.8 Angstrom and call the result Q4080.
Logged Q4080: 4.84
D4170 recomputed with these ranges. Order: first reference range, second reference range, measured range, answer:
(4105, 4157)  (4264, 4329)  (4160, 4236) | -0.06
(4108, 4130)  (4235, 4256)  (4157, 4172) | 0.07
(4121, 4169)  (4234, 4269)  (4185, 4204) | 0.01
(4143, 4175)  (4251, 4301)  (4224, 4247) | -0.05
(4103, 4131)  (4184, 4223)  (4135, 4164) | 0.04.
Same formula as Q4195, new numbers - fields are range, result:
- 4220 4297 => 6.725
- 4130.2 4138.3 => 5.063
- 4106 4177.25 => 6.563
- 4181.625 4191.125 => 6.144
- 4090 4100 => 5.057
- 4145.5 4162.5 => 5.704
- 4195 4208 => 6.054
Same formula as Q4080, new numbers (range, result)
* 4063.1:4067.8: 4.45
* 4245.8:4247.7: 4.8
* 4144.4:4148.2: 4.53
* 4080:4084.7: 4.68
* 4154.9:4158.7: 4.2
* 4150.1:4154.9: 4.53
